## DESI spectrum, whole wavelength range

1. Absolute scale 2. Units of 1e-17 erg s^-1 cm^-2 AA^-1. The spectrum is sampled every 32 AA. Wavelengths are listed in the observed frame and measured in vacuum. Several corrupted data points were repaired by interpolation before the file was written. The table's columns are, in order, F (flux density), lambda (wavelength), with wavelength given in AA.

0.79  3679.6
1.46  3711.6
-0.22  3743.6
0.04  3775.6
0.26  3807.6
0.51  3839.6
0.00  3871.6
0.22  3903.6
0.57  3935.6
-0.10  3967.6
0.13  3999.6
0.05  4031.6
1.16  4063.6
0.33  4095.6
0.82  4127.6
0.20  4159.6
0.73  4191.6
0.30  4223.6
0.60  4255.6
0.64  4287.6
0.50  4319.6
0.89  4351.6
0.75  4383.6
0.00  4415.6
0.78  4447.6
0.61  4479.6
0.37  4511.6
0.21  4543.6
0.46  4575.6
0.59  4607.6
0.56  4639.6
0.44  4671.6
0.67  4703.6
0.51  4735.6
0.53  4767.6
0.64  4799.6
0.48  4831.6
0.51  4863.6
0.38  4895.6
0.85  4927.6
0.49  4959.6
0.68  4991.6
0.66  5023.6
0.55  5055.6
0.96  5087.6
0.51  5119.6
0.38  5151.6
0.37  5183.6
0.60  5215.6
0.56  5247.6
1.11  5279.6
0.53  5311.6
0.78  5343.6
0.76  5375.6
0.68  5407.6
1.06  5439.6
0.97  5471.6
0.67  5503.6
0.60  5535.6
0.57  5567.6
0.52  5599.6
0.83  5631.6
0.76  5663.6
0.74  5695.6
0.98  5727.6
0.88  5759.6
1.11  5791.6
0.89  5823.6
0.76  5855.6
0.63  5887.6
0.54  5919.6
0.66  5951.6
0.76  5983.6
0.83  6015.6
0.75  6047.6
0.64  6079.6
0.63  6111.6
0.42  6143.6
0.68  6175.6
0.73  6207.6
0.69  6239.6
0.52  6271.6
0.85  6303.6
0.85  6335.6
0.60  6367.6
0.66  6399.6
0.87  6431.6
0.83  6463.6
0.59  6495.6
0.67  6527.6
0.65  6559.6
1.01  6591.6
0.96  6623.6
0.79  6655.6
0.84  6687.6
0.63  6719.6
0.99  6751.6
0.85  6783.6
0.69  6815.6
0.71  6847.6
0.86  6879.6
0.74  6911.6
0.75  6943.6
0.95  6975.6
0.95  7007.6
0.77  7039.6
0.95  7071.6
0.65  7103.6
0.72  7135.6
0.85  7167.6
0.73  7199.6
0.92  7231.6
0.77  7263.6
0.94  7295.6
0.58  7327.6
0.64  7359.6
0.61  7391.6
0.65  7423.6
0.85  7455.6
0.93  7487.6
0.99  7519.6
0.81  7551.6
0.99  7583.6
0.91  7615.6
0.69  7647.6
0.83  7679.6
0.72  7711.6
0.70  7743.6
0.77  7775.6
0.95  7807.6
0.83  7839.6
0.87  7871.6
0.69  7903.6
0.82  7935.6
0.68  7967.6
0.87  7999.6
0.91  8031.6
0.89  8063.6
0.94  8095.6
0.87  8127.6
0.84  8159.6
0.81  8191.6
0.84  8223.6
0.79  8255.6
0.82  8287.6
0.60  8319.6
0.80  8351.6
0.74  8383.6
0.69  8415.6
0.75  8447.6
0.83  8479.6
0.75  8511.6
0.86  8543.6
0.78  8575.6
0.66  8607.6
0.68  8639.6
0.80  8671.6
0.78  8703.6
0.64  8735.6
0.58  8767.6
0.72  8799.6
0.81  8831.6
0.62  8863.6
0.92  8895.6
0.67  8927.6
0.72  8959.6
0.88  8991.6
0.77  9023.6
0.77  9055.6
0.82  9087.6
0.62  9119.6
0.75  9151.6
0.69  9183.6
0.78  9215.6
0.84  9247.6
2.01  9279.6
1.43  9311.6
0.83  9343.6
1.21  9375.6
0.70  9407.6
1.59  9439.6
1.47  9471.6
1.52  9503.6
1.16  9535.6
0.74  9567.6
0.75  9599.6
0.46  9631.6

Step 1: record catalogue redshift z 0.41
